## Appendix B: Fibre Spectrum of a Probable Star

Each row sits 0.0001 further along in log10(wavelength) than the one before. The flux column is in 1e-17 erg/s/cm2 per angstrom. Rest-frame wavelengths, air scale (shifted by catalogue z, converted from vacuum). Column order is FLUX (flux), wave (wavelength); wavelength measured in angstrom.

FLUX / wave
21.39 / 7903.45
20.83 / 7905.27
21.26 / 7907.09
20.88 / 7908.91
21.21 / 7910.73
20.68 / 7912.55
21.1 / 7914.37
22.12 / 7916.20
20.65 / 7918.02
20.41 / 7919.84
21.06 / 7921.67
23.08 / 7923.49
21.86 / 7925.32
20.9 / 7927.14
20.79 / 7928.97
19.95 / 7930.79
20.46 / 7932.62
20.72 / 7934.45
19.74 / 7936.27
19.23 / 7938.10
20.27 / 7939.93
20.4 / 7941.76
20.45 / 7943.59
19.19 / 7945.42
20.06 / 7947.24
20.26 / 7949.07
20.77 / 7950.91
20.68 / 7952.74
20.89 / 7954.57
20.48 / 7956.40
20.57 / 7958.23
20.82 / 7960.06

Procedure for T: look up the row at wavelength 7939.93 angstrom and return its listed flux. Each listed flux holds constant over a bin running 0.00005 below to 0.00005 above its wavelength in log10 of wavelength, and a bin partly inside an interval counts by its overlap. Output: 20.27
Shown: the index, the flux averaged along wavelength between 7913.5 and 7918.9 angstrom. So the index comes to 21.3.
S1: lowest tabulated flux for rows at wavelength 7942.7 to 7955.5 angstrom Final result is 19.19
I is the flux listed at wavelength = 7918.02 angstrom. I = 20.65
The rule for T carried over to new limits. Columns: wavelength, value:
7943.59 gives 20.45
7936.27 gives 19.74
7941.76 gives 20.4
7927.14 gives 20.9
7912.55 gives 20.68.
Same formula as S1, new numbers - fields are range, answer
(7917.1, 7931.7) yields 19.95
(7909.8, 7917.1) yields 20.68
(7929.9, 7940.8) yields 19.23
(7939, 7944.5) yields 20.27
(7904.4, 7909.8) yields 20.83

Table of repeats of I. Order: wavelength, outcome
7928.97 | 20.79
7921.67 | 21.06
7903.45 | 21.39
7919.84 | 20.41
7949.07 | 20.26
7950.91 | 20.77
